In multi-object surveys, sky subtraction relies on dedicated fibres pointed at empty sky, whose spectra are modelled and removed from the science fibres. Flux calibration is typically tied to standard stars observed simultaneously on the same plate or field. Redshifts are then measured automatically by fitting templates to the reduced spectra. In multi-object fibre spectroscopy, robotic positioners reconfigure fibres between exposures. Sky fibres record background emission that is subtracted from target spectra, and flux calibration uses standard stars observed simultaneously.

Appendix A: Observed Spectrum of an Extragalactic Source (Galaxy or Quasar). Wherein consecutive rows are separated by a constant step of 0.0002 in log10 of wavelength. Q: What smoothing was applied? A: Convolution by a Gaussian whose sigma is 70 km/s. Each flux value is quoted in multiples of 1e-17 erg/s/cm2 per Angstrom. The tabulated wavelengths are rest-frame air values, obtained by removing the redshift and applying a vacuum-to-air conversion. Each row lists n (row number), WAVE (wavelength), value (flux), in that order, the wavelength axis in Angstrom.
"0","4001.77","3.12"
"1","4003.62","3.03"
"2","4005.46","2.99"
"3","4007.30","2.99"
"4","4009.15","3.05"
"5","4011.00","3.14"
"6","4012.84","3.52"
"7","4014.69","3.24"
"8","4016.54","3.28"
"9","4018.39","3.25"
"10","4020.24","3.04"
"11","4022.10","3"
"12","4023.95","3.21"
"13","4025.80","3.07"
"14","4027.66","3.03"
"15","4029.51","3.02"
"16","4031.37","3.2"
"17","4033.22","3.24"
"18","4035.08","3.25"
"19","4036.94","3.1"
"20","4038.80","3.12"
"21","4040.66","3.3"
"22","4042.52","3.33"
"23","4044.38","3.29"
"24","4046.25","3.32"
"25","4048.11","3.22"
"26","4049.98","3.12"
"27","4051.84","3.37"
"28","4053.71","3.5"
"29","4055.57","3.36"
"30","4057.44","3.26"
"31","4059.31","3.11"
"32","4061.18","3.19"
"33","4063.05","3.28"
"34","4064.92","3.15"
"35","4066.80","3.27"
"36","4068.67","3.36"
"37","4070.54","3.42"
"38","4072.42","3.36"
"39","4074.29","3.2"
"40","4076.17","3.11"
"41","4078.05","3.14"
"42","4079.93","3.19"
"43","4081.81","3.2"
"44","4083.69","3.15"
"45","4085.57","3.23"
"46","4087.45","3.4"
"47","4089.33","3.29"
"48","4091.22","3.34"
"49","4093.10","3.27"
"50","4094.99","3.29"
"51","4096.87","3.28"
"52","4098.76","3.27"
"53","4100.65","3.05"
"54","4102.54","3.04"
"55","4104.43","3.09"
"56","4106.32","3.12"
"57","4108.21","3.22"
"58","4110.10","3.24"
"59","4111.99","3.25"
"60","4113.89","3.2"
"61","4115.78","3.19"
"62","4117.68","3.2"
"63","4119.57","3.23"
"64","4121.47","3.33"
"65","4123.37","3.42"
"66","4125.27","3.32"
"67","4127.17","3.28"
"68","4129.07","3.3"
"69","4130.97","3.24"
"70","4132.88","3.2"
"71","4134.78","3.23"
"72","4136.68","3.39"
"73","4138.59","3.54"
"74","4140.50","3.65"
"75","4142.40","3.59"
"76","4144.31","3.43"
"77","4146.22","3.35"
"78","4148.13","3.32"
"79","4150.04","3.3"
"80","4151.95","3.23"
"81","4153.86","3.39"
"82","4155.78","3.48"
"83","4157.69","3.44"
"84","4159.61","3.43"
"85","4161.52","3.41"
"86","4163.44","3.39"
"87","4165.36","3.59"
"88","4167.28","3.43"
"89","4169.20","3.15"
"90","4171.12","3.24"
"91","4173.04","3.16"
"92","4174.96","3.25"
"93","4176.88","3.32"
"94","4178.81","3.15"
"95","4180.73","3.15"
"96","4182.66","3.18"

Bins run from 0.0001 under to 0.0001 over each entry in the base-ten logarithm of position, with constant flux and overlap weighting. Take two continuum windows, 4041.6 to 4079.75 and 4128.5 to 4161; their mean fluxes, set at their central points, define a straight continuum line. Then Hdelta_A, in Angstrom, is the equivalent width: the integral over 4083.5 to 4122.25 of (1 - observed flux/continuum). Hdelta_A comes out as 1.2 Angstrom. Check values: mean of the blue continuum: 3.27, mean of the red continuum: 3.38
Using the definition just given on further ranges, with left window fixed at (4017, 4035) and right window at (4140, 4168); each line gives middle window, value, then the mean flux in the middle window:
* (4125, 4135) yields 0.32 Angstrom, 3.26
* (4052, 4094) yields -0.36 Angstrom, 3.26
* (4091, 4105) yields 0.40 Angstrom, 3.2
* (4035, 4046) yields -0.26 Angstrom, 3.23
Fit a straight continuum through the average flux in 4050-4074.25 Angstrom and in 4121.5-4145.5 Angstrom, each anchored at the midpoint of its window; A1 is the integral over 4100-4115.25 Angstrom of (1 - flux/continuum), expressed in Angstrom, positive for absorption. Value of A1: 0.89 Angstrom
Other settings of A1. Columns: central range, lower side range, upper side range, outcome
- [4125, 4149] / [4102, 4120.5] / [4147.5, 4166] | -0.5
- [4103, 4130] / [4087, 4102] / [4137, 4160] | 0.7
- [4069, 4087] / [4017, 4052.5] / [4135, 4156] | 0.2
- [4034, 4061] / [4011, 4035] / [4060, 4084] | -0.5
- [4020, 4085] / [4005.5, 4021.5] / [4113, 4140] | 0.0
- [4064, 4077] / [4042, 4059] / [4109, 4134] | 0.1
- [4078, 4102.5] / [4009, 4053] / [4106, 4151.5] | 0.3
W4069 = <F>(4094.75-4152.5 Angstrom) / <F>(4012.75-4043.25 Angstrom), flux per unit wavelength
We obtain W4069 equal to 1.0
